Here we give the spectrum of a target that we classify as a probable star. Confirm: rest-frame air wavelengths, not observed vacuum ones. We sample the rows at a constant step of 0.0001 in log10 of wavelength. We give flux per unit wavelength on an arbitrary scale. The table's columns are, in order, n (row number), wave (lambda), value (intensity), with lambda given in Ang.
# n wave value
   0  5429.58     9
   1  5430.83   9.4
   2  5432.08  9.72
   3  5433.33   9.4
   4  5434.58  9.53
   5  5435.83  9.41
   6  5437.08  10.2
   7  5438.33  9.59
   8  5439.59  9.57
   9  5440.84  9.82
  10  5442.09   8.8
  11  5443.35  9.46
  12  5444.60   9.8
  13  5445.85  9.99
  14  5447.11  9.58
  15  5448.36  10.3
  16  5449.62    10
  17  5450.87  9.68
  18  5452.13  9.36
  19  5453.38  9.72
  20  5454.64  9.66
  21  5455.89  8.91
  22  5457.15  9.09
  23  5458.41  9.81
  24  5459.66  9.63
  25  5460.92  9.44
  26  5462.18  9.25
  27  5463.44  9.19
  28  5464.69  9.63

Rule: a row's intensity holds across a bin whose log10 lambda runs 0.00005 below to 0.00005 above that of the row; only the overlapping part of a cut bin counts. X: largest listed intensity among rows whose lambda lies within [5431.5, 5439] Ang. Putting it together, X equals 10.2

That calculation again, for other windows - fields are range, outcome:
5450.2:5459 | 9.81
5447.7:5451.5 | 10.3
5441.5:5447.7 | 9.99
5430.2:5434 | 9.72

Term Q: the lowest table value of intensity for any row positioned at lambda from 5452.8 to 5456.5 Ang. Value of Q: 8.91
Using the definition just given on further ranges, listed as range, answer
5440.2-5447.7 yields 8.8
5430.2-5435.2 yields 9.4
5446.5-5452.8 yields 9.36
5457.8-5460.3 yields 9.63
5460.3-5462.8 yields 9.25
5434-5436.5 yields 9.41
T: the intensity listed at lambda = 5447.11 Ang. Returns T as 9.58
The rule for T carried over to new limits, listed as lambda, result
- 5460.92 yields 9.44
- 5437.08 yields 10.2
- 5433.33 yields 9.4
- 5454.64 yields 9.66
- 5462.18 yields 9.25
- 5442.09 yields 8.8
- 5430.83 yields 9.4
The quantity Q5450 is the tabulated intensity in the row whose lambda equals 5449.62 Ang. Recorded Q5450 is 10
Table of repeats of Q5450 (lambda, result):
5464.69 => 9.63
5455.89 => 8.91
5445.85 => 9.99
